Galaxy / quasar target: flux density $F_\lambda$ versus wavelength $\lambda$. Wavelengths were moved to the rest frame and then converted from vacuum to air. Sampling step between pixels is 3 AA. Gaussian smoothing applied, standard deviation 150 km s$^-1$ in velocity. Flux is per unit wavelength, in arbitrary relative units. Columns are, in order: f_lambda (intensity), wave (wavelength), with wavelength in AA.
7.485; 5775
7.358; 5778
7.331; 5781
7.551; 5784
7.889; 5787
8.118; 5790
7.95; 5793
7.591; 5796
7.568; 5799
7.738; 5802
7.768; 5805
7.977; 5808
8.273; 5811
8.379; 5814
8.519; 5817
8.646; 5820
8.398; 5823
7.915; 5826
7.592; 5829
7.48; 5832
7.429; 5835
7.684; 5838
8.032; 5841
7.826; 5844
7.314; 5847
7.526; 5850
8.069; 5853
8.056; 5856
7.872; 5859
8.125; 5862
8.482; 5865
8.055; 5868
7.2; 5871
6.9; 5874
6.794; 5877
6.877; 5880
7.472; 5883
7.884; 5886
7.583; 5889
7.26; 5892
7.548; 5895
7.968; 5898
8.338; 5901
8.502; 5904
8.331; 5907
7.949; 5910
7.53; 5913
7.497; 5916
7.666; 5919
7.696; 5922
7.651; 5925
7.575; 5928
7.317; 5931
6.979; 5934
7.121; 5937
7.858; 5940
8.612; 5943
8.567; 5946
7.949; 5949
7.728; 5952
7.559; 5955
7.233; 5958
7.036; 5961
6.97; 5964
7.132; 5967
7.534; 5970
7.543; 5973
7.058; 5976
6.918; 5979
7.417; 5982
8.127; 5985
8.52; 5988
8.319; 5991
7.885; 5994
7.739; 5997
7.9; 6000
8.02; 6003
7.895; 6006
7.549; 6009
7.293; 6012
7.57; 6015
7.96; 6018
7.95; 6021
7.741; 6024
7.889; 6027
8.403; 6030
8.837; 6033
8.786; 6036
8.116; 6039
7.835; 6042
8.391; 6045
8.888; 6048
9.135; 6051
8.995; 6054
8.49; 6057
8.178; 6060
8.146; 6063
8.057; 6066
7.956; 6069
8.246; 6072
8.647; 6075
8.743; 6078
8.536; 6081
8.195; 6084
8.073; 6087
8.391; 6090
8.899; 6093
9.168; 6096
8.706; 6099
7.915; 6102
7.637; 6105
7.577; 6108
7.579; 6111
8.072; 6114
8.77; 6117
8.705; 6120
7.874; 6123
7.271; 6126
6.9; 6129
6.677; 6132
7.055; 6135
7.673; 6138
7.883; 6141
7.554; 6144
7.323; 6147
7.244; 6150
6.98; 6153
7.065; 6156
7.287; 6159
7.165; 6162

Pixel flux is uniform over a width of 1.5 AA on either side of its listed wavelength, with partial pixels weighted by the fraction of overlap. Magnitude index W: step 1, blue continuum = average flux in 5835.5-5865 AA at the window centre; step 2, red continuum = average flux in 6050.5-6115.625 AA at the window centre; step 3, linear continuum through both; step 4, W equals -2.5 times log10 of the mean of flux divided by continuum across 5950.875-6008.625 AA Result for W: 0.07 mag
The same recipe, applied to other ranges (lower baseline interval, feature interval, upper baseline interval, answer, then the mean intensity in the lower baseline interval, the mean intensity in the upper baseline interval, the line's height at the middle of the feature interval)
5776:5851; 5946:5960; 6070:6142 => 0.03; 7.83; 8.05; 7.94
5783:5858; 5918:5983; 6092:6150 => 0.05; 7.89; 7.83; 7.87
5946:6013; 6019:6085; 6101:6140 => -0.10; 7.63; 7.67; 7.65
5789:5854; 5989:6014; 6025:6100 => 0.07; 7.9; 8.46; 8.32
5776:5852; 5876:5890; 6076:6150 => 0.08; 7.83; 7.96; 7.86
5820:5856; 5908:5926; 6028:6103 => 0.05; 7.8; 8.47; 8.03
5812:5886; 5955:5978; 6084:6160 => 0.08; 7.78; 7.78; 7.78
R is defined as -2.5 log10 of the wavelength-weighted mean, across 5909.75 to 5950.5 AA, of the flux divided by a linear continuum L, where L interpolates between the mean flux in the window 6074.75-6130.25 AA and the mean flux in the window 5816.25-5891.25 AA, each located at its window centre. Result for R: 0.02 mag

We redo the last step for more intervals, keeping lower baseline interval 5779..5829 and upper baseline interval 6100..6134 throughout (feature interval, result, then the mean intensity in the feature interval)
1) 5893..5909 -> -0.03 mag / 8.1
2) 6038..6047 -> -0.05 mag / 8.16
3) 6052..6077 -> -0.08 mag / 8.36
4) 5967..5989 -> 0.04 mag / 7.54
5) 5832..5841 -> 0.04 mag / 7.62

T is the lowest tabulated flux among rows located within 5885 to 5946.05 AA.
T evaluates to 6.979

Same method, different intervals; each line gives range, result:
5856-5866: 7.872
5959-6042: 6.918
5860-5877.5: 6.794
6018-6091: 7.741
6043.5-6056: 8.391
